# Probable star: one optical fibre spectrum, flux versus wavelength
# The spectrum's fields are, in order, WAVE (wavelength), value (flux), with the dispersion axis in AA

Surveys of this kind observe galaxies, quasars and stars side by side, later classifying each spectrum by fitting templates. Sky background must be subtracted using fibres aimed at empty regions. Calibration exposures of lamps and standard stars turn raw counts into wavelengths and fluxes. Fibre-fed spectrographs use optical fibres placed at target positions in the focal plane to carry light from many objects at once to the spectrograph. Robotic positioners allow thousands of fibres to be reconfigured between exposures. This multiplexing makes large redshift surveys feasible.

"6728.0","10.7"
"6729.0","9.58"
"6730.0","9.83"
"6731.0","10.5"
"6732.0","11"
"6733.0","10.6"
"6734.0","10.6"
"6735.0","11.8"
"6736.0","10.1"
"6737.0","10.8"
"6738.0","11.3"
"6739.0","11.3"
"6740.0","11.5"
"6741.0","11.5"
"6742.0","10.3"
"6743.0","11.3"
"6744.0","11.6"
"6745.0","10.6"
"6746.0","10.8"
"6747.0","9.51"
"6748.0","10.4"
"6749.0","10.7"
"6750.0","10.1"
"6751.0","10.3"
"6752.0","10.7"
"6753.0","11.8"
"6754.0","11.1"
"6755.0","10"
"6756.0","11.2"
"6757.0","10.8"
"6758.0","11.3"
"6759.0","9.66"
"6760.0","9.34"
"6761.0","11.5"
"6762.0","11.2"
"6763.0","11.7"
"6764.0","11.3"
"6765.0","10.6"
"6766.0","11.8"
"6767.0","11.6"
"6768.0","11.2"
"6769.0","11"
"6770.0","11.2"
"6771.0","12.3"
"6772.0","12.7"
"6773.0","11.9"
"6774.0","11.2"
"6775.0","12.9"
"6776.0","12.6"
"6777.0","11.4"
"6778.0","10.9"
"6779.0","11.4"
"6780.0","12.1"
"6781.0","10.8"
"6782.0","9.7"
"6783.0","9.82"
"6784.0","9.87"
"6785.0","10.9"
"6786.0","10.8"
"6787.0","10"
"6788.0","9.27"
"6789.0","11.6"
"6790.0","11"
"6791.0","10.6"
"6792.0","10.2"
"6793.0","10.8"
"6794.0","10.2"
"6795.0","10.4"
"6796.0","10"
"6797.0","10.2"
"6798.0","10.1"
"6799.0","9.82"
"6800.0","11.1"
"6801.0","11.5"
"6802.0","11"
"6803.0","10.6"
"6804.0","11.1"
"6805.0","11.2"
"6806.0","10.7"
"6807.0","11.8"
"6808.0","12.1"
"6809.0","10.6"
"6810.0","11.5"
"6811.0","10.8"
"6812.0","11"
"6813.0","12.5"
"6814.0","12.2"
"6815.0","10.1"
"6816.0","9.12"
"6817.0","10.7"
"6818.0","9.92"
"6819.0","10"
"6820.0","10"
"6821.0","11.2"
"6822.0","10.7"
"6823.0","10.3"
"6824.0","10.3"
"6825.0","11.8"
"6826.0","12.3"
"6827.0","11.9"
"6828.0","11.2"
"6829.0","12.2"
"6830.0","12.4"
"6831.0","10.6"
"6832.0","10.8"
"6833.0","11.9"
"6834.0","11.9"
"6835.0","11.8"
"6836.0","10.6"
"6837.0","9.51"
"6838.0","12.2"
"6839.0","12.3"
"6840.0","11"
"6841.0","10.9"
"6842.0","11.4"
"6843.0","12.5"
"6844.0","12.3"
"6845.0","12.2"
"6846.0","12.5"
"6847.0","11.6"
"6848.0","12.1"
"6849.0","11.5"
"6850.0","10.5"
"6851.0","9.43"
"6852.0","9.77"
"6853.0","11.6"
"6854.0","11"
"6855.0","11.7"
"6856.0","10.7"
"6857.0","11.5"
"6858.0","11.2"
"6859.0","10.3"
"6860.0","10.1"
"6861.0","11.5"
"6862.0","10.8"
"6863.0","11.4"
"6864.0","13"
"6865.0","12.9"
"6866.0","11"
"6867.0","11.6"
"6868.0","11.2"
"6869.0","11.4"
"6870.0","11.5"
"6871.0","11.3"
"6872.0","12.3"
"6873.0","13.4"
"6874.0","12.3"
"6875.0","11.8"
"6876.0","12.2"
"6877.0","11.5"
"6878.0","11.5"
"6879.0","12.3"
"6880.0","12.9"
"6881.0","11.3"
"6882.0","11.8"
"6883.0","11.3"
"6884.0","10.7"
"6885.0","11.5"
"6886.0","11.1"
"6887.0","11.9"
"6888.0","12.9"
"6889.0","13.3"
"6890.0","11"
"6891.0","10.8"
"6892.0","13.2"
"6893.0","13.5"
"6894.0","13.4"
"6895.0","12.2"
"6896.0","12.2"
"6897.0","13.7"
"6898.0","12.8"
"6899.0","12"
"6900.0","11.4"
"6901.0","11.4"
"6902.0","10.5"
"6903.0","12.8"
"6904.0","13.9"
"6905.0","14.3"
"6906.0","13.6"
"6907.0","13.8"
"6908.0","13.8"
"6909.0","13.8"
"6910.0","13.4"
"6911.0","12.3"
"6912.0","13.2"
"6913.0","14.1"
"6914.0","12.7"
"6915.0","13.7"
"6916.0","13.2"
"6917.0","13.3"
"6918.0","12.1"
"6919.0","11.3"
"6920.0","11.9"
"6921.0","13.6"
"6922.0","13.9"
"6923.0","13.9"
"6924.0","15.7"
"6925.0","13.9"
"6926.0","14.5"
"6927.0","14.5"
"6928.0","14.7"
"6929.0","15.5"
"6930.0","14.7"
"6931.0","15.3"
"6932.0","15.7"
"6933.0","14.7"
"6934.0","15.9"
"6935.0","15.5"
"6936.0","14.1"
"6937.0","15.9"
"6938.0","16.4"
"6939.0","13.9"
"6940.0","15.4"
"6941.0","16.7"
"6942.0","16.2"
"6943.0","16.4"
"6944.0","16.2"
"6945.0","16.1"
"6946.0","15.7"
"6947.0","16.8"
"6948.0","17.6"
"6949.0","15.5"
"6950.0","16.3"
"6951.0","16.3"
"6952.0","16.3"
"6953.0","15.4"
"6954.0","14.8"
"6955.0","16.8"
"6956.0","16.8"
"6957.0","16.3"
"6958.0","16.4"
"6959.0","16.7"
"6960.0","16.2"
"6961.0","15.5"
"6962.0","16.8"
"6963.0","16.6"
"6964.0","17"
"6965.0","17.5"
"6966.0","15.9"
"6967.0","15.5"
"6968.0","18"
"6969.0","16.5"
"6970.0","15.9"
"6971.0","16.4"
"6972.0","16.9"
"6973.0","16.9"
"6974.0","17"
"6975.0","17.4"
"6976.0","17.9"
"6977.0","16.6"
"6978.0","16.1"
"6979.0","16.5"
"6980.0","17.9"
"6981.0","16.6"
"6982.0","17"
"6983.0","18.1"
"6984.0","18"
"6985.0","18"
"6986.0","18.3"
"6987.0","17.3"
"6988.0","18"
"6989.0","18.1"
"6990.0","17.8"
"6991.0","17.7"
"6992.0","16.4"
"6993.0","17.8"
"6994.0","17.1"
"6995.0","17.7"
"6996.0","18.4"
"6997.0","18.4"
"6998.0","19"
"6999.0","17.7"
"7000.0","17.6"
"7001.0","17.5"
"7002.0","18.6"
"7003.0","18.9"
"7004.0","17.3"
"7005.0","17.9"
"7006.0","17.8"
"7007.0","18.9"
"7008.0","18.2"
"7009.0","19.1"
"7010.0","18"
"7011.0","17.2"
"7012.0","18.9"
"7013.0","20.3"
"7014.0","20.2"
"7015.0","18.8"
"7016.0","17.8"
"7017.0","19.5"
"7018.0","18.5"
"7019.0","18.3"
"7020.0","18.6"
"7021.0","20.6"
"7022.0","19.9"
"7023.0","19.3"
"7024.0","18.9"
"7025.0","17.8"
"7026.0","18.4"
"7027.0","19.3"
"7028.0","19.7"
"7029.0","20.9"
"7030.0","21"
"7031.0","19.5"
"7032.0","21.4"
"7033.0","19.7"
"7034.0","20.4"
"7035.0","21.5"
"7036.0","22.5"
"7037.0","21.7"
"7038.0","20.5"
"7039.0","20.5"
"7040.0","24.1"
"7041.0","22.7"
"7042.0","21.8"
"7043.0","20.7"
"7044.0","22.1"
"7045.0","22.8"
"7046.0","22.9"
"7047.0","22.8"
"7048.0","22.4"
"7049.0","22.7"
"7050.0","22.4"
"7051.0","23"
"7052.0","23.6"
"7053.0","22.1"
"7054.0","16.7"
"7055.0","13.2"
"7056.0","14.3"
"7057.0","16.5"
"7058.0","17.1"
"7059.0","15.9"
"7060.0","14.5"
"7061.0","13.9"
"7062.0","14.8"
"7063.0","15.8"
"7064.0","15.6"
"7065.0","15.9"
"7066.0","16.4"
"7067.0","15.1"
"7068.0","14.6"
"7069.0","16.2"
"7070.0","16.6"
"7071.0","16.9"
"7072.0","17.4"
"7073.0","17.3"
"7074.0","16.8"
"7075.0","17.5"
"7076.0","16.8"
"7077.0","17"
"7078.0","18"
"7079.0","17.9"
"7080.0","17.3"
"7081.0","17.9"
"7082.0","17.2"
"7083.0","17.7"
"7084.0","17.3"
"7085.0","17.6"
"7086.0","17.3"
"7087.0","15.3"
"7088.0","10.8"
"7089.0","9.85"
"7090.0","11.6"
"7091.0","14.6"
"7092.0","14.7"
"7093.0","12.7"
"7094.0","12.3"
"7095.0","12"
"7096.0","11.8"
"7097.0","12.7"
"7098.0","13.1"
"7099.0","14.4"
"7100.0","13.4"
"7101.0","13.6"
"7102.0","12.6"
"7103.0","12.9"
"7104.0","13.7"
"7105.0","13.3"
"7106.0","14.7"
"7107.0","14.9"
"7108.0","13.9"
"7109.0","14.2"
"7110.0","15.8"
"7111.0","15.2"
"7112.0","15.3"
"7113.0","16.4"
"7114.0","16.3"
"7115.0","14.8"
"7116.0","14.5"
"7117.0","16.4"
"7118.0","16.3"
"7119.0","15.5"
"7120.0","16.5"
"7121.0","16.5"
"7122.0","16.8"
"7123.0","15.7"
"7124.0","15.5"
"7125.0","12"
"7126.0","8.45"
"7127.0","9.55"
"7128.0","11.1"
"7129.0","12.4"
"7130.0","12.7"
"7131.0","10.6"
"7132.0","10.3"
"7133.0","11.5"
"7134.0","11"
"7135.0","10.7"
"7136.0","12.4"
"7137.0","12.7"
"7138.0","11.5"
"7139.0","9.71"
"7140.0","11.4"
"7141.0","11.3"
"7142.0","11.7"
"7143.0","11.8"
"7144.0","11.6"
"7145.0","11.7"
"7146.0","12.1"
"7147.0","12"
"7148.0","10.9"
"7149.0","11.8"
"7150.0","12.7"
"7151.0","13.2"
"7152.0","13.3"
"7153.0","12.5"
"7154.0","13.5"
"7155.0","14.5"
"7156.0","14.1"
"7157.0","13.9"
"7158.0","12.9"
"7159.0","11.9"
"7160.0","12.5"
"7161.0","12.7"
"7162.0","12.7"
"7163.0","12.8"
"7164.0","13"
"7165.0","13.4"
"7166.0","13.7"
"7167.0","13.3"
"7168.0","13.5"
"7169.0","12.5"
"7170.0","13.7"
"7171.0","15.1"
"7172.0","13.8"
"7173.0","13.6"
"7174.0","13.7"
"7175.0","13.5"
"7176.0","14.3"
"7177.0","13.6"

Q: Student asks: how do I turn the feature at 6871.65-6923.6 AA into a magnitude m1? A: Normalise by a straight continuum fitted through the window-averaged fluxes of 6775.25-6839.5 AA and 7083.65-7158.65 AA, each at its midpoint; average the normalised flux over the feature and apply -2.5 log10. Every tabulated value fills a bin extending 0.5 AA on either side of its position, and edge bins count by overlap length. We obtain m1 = -0.08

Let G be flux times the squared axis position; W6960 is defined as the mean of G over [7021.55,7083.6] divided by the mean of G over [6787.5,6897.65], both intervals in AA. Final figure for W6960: 1.8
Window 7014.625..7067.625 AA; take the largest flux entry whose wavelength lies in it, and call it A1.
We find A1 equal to 24.1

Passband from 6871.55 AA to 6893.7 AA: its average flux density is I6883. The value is 12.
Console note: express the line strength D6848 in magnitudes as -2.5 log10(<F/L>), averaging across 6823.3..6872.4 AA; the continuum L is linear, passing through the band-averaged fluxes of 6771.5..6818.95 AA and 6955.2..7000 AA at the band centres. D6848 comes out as 0.115 mag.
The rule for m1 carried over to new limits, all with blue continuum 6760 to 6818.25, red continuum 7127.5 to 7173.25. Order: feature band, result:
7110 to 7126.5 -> -0.23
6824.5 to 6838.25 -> -0.03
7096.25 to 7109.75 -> -0.12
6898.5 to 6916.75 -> -0.14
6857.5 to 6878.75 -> -0.03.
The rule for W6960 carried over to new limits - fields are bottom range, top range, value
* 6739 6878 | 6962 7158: 1.58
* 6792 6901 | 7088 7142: 1.25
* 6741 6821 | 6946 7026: 1.71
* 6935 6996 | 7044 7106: 1.01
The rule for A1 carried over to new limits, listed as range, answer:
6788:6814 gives 12.5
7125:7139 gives 12.7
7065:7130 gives 18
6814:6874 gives 13.4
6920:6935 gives 15.9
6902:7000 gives 19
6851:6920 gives 14.3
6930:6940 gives 16.4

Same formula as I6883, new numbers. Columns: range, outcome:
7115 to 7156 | 12.7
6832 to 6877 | 11.5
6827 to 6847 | 11.6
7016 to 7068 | 19.4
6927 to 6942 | 15.3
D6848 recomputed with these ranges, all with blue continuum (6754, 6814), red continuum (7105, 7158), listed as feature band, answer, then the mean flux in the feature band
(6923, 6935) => -0.249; 15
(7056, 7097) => -0.205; 15.5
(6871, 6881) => -0.052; 12.2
